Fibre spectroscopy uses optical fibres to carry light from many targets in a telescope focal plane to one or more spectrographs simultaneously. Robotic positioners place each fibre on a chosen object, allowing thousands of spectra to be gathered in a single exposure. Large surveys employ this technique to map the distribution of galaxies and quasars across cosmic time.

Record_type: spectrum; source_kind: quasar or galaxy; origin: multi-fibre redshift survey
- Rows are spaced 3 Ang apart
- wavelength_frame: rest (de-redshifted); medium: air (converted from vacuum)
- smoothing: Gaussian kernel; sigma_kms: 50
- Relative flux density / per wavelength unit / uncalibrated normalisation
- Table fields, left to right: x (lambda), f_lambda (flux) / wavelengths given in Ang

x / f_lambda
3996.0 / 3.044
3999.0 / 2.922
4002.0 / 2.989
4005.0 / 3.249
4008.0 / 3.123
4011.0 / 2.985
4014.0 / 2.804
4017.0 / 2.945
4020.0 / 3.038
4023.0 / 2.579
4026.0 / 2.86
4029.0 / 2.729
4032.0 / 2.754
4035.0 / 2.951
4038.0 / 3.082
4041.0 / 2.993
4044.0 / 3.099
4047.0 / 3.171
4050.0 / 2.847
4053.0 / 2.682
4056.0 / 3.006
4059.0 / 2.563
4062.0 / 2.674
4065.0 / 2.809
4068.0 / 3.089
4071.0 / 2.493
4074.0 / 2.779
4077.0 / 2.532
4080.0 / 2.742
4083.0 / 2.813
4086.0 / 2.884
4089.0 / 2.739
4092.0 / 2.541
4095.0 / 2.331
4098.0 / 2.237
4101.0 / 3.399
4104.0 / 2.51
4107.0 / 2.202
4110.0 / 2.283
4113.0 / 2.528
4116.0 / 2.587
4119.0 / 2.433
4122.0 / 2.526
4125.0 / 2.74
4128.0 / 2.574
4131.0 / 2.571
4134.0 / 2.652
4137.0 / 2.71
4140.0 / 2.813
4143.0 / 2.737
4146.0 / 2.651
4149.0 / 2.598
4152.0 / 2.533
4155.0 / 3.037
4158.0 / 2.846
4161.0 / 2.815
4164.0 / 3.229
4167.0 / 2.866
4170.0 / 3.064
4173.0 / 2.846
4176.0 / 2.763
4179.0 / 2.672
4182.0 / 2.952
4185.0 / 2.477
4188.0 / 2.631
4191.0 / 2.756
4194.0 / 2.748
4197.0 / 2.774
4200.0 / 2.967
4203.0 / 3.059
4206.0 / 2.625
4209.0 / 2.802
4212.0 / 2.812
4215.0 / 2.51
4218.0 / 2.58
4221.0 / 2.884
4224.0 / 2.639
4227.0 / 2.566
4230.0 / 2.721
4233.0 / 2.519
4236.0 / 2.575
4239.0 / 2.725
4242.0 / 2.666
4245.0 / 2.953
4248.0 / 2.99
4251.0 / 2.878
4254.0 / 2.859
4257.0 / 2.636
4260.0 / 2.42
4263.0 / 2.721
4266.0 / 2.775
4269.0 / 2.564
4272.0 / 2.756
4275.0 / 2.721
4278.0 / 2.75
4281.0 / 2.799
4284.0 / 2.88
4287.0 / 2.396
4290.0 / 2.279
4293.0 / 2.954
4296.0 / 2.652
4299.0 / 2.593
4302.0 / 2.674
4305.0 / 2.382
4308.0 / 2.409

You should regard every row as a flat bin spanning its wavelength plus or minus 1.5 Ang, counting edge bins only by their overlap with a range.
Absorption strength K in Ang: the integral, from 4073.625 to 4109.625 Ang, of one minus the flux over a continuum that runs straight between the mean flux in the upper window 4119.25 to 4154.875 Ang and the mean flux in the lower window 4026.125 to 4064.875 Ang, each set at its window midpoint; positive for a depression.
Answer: 1.8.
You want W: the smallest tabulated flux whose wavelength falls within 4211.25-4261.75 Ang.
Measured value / 2.42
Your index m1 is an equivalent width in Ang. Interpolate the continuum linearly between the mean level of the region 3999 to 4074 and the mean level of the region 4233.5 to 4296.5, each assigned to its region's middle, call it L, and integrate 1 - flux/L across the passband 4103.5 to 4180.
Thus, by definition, 3.3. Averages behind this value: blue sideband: 2.89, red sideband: 2.71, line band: 2.69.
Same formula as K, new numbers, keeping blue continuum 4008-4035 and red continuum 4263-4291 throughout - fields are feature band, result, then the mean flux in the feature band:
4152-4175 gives -1.4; 2.93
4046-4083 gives 0.6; 2.78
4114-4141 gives 1.6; 2.62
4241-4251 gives -0.7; 2.88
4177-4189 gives 0.2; 2.69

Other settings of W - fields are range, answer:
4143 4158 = 2.533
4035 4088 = 2.493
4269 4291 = 2.279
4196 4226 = 2.51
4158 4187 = 2.477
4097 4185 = 2.202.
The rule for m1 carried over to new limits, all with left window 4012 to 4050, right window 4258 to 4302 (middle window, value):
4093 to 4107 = 1.3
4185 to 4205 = -0.3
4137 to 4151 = 0.5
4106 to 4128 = 2.7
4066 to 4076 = 0.3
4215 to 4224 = 0.1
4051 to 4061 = 0.5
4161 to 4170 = -0.8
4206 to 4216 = 0.1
